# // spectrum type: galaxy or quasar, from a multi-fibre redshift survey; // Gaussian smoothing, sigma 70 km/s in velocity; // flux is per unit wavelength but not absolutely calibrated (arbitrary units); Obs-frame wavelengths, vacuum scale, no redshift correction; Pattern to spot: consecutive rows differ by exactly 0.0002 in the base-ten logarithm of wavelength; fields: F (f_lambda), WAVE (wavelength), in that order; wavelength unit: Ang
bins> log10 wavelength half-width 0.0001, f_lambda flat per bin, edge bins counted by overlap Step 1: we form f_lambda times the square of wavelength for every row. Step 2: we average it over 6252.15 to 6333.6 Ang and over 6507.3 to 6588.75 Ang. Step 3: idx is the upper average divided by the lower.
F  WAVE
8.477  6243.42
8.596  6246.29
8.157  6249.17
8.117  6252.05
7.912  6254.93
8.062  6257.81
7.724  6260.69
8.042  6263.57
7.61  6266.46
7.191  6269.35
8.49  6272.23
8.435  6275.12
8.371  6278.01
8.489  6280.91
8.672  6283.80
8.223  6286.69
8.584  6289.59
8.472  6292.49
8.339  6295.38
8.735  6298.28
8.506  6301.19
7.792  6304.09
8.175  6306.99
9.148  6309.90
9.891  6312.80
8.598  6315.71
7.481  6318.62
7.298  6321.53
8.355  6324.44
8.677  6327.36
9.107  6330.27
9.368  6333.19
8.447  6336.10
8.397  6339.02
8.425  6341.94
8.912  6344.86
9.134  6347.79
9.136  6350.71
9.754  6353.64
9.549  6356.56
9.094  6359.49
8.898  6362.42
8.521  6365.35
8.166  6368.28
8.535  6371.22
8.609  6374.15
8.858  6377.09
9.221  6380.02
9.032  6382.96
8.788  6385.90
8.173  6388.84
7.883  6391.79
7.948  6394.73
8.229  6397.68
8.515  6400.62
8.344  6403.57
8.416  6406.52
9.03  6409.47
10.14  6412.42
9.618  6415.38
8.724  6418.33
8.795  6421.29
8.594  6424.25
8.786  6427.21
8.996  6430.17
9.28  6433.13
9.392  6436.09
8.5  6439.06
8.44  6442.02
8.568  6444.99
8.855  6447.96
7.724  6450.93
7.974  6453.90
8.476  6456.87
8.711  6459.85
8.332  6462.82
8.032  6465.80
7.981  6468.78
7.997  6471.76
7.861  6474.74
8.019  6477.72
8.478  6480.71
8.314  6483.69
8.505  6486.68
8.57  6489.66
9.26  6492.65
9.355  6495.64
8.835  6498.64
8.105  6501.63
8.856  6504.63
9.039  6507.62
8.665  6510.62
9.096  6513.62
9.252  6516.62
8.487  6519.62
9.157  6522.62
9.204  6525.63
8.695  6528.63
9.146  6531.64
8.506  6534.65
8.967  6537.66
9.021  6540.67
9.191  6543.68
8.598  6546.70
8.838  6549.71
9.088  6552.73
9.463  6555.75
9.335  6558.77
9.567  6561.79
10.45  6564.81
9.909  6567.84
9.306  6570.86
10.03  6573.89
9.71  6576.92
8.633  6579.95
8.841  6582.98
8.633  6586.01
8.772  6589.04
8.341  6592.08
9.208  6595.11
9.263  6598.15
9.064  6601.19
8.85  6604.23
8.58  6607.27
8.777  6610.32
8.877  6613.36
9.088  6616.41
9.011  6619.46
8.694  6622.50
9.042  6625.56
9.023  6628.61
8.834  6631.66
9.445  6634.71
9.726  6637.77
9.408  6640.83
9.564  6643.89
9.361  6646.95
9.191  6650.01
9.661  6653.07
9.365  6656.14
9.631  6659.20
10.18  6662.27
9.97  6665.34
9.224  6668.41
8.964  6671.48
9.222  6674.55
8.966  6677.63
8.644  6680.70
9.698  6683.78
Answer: 1.19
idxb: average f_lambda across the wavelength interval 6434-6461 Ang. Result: 8.53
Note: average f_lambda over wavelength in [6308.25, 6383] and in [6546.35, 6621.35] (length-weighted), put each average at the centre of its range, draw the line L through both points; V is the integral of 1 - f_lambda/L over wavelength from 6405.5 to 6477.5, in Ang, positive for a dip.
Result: 2.4 Ang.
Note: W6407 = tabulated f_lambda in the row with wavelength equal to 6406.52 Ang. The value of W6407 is 8.416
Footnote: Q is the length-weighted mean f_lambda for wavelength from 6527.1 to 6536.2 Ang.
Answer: 8.79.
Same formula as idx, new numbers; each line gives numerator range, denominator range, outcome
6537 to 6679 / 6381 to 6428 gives 1.13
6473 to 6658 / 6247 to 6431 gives 1.13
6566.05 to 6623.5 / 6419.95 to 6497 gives 1.11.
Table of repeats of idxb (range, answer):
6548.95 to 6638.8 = 9.15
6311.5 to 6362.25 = 8.8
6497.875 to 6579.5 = 9.13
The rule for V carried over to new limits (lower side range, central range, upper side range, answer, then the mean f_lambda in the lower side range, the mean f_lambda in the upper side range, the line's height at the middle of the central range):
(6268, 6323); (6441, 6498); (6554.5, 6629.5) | 2.7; 8.37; 9.14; 8.82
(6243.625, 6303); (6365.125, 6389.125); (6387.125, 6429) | -0.3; 8.24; 8.66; 8.56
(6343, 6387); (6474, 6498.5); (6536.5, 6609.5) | 1.3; 8.94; 9.15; 9.06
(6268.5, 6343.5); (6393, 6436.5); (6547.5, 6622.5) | -0.5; 8.46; 9.14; 8.72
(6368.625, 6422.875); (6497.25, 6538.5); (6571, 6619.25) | 0.1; 8.7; 8.99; 8.88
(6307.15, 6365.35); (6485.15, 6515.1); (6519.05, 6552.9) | 0.2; 8.8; 8.91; 8.89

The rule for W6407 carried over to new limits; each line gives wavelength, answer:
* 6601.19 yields 9.064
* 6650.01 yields 9.191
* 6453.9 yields 7.974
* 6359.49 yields 9.094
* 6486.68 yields 8.505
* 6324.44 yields 8.355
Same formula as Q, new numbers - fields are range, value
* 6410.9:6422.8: 9.31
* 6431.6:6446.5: 8.84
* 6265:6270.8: 7.4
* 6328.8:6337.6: 8.98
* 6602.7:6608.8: 8.71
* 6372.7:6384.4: 8.93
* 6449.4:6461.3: 8.22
